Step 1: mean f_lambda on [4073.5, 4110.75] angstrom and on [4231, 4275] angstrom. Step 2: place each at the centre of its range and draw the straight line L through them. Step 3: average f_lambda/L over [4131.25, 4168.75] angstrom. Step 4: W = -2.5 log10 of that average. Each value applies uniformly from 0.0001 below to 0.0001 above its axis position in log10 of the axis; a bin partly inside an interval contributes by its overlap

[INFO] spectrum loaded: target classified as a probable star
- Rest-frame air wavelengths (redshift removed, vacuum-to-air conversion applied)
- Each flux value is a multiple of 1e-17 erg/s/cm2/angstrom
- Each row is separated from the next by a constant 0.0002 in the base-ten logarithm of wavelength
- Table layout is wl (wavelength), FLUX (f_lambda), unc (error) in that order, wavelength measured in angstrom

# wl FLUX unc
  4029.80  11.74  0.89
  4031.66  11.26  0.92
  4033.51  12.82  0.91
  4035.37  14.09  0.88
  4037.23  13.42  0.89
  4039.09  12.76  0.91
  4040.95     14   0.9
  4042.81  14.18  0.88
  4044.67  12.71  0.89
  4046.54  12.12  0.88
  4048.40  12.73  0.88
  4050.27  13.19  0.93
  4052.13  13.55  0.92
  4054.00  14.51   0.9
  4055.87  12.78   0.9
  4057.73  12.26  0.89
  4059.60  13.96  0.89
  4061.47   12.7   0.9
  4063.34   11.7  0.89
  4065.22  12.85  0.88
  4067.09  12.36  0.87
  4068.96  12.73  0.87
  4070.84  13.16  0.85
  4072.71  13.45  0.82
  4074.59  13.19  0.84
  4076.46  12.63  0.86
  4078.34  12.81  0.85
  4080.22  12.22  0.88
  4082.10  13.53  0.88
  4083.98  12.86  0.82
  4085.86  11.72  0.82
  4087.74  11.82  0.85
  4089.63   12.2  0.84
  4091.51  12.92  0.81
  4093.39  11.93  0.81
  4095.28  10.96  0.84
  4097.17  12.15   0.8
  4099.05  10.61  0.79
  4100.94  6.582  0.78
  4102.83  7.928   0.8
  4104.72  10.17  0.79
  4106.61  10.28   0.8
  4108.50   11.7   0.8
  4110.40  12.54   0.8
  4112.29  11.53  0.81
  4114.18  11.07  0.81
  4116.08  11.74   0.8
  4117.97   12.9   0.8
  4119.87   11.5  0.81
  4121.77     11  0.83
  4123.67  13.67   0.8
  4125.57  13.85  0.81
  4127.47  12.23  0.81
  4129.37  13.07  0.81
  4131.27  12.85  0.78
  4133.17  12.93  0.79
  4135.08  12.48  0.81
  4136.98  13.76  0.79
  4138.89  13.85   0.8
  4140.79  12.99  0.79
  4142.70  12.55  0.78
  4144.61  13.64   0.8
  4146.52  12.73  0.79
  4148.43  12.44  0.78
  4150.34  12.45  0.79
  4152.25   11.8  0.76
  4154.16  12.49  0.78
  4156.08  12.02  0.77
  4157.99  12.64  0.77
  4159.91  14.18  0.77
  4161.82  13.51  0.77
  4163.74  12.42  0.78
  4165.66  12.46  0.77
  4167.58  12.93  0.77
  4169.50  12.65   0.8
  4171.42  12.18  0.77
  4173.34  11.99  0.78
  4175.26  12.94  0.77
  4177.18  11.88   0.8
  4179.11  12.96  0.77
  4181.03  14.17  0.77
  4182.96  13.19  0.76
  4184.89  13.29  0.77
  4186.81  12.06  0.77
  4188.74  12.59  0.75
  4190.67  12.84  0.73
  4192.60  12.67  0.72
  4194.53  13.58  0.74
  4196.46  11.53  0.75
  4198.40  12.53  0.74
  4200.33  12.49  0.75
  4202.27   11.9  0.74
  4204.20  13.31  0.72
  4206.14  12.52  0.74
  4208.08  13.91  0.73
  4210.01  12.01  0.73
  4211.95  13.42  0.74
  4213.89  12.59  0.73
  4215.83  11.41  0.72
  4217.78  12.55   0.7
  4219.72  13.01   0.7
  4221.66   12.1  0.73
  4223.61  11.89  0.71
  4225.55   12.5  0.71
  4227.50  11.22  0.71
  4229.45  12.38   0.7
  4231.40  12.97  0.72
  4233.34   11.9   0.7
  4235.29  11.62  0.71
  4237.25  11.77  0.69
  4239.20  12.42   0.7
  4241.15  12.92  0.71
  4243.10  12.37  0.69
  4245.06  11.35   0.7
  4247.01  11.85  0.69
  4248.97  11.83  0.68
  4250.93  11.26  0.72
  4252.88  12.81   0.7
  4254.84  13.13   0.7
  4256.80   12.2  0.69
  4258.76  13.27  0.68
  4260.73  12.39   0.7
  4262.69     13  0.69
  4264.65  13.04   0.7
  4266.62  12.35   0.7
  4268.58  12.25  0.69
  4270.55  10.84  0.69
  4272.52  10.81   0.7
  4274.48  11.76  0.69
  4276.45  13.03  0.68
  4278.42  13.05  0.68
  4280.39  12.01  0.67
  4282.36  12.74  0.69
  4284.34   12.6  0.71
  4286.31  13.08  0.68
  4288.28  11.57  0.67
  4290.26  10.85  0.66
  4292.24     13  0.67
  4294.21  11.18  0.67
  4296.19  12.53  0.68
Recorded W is -0.097 mag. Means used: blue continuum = 11.5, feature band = 12.9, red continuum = 12.2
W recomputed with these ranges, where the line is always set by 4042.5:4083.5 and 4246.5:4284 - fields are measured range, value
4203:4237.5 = 0.00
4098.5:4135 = 0.11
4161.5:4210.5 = -0.01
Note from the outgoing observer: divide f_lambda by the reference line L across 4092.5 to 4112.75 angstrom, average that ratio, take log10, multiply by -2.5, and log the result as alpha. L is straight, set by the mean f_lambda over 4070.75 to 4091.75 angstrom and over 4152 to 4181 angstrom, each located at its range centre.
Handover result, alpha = 0.20 mag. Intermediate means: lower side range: 12.7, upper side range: 12.7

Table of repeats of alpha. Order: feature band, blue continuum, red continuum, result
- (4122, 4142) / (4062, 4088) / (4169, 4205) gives -0.03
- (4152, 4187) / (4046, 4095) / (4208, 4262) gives -0.02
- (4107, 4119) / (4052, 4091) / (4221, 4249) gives 0.07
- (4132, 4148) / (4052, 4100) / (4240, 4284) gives -0.05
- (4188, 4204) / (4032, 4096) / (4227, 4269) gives -0.01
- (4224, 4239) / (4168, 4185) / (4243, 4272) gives 0.03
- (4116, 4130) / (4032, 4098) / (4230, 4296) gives 0.01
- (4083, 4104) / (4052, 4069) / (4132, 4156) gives 0.17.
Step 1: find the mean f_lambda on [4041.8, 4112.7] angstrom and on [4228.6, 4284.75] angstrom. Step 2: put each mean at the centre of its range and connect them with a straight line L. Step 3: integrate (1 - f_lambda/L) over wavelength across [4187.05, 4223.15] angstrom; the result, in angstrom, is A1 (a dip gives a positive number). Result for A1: -1.0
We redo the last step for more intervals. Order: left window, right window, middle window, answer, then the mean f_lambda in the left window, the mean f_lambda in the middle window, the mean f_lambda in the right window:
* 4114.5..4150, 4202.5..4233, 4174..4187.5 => -0.3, 12.8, 12.9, 12.5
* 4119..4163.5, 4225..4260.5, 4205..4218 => -0.3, 12.8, 12.6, 12.2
